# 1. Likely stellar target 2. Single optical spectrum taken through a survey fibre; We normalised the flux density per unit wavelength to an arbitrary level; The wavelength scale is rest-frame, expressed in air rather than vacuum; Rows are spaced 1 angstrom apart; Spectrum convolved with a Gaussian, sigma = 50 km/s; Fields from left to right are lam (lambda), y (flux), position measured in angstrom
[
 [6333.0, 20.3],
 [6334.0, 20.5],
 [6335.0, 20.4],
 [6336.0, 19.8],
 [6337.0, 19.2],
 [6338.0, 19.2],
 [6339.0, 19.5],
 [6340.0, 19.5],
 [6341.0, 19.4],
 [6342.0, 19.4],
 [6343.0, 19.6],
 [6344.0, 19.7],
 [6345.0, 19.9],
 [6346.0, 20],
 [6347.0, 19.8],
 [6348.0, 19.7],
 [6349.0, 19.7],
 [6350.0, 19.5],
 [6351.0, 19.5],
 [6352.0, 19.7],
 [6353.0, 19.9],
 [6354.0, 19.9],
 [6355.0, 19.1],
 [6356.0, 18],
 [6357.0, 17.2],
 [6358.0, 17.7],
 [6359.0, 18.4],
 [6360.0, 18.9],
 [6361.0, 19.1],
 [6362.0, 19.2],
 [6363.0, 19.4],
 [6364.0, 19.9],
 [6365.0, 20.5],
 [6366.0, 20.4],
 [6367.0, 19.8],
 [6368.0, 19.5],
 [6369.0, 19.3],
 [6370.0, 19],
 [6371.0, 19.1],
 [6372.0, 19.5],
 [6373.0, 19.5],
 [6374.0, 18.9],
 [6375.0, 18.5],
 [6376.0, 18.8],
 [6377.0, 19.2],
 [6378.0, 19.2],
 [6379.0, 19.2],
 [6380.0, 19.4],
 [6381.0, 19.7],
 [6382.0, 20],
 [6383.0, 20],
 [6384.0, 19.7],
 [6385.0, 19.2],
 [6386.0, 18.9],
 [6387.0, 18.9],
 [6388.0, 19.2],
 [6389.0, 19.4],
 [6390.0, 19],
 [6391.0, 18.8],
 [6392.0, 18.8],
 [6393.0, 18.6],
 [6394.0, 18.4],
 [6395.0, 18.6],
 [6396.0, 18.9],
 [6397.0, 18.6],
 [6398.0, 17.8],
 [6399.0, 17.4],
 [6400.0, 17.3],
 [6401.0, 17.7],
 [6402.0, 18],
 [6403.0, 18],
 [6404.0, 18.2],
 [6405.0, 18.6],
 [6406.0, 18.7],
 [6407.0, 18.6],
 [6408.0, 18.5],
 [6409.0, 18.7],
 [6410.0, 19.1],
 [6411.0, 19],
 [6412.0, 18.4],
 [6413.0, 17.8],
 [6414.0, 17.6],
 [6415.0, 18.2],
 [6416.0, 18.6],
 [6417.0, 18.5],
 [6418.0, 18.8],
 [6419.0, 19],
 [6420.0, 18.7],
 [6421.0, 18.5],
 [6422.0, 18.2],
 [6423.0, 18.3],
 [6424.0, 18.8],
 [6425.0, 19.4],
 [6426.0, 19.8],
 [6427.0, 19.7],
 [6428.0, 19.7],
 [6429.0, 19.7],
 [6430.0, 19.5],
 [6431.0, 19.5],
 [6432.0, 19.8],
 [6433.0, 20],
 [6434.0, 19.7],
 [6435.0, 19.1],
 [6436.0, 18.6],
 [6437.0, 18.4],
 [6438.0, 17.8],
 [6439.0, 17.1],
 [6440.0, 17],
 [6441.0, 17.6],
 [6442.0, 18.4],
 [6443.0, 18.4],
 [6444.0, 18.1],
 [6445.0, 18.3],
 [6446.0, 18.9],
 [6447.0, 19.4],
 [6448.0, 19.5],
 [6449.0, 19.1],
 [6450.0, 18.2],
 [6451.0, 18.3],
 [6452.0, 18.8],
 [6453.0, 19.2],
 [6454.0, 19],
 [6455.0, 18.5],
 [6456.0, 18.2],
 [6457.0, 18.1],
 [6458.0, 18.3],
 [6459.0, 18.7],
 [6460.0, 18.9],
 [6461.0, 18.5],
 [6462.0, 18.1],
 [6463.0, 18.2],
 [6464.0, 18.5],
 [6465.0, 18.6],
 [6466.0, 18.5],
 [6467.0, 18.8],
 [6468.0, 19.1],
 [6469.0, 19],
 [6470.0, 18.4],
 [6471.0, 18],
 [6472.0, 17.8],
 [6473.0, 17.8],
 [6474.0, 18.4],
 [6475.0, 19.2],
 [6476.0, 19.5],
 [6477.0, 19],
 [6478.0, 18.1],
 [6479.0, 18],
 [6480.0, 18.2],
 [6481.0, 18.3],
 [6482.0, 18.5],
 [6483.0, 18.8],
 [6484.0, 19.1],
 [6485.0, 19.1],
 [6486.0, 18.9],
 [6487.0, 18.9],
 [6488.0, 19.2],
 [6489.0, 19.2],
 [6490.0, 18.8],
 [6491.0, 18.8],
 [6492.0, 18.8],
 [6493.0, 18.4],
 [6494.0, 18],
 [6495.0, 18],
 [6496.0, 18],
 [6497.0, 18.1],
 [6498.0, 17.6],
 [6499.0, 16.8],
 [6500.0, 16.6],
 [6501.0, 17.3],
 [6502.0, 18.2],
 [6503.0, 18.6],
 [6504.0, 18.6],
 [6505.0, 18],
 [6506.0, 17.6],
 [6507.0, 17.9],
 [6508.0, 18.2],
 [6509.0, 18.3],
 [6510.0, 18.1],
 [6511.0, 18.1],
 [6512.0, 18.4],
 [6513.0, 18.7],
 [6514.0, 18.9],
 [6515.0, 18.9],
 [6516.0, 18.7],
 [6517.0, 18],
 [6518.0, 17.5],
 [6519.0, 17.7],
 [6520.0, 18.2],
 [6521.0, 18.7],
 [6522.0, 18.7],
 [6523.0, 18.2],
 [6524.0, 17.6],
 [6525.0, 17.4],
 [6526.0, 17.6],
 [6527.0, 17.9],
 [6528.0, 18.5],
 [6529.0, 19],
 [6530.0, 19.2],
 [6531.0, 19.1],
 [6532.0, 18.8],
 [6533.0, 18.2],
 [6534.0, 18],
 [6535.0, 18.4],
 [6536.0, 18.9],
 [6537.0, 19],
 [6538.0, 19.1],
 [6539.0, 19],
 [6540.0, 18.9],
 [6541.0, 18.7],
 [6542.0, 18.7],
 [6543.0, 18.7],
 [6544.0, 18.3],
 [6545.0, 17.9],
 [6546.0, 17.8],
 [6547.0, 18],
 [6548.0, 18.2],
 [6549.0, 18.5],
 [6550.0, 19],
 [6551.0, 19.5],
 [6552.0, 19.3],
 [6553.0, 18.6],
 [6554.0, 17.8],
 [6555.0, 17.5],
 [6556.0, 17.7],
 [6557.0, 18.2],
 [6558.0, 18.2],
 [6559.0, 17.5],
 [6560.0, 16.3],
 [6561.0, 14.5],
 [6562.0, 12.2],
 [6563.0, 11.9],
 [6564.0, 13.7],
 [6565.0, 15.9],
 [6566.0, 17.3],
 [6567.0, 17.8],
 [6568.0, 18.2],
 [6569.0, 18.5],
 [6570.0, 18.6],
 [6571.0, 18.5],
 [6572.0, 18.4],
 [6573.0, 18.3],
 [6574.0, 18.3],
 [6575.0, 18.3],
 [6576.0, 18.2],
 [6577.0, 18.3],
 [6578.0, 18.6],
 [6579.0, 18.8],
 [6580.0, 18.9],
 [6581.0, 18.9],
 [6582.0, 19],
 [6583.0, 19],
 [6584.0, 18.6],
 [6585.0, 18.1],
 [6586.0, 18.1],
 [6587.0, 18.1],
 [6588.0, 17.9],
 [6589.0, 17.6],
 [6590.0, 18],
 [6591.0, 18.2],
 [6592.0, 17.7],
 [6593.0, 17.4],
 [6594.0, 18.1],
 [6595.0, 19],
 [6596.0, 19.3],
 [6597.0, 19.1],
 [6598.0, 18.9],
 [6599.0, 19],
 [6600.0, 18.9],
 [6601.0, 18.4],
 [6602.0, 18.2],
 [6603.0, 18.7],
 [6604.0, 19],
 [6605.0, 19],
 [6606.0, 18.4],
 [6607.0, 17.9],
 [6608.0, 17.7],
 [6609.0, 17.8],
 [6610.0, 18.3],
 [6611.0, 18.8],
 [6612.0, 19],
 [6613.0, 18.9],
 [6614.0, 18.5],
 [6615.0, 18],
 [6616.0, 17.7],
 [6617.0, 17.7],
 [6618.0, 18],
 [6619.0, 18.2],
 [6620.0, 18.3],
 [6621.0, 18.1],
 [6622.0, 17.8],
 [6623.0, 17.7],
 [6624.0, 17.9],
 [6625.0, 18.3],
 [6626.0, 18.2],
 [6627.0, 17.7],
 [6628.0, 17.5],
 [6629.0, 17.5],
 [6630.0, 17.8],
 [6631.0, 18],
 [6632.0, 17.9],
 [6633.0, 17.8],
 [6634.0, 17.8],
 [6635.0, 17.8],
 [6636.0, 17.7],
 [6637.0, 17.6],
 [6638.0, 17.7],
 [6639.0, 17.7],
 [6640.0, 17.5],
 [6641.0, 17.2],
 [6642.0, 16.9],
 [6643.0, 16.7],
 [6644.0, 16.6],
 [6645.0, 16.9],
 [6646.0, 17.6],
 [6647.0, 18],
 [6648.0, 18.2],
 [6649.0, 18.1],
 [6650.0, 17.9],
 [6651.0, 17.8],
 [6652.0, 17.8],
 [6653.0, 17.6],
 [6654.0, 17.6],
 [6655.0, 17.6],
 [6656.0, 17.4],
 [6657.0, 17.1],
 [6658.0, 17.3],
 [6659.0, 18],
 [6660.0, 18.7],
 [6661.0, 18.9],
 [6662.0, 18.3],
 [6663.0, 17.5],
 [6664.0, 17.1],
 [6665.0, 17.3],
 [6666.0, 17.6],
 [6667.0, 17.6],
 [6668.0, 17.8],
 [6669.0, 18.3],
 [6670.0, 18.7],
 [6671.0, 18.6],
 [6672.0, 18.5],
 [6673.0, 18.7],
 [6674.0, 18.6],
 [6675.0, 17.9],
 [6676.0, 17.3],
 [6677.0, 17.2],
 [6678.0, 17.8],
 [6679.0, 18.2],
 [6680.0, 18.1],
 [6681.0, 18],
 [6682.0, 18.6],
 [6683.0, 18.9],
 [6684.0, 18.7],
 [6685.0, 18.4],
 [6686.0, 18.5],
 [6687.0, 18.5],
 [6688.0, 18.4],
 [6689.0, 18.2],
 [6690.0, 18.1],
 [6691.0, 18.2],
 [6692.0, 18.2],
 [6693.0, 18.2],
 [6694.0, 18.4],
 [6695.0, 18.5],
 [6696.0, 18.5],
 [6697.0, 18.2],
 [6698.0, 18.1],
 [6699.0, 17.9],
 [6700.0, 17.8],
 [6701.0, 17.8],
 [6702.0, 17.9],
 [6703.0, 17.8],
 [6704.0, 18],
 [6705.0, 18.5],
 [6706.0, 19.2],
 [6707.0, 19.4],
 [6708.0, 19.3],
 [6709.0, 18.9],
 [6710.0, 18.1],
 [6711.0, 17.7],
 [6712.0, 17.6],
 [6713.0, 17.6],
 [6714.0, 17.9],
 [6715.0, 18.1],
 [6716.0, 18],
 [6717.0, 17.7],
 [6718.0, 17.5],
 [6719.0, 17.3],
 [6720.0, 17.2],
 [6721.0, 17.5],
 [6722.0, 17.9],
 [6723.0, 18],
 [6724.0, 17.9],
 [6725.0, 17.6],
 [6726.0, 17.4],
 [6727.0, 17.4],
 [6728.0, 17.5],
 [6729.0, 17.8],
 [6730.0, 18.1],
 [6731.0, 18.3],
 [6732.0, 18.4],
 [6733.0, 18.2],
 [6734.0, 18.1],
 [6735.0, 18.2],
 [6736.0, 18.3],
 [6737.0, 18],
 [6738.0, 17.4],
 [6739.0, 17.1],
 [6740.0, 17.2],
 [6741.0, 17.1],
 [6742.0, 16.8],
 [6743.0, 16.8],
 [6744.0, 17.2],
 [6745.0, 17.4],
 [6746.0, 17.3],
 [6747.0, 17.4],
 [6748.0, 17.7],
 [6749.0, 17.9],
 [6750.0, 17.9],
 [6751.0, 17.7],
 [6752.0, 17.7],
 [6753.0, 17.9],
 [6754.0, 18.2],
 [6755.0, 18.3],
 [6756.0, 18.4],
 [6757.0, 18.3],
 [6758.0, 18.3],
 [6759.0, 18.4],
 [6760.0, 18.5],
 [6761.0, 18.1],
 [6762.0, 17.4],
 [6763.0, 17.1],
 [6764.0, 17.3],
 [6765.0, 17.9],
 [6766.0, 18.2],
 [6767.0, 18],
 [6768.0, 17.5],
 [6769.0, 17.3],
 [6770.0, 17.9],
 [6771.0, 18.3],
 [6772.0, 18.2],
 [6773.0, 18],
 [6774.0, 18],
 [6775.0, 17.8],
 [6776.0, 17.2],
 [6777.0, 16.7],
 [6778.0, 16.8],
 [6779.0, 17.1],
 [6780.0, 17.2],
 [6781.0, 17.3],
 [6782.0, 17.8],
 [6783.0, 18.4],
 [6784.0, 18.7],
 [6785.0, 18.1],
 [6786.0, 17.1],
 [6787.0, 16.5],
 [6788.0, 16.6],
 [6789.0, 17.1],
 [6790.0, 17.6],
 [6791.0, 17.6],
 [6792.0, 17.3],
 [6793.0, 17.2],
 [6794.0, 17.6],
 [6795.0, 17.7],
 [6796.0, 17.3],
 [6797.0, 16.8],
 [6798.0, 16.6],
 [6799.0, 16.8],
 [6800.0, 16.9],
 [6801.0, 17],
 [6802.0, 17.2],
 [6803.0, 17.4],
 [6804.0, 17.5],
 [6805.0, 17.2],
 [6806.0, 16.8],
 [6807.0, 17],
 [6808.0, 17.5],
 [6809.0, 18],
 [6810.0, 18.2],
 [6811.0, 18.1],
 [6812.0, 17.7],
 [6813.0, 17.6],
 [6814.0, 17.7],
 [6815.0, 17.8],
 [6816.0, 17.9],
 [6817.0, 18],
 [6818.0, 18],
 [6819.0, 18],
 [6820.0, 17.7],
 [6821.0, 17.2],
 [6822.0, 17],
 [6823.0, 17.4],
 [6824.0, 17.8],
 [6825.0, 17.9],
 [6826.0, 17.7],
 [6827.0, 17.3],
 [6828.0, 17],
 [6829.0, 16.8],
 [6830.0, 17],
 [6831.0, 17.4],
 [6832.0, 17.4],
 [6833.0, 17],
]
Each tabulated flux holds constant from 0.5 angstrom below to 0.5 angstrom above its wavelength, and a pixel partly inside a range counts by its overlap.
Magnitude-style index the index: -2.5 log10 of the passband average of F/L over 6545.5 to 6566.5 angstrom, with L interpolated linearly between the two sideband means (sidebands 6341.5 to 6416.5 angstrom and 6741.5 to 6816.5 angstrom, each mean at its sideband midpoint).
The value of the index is 0.08 mag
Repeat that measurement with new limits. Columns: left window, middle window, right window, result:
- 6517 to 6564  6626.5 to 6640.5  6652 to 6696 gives 0.02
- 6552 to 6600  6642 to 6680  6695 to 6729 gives 0.01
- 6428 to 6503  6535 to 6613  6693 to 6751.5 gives 0.01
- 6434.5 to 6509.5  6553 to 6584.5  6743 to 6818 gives 0.04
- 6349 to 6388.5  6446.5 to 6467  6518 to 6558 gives 0.01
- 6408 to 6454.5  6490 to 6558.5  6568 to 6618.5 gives 0.02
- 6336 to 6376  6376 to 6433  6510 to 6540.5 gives 0.01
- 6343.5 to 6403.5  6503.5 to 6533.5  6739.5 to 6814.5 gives 0.01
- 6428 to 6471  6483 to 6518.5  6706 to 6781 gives 0.01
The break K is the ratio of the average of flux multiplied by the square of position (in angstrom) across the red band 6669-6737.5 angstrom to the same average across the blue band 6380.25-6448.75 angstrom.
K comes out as 1.1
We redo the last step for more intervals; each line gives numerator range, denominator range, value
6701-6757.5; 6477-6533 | 1.04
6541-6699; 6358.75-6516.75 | 1.02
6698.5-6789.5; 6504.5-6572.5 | 1.05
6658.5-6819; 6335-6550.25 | 1.04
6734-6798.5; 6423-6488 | 1.03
